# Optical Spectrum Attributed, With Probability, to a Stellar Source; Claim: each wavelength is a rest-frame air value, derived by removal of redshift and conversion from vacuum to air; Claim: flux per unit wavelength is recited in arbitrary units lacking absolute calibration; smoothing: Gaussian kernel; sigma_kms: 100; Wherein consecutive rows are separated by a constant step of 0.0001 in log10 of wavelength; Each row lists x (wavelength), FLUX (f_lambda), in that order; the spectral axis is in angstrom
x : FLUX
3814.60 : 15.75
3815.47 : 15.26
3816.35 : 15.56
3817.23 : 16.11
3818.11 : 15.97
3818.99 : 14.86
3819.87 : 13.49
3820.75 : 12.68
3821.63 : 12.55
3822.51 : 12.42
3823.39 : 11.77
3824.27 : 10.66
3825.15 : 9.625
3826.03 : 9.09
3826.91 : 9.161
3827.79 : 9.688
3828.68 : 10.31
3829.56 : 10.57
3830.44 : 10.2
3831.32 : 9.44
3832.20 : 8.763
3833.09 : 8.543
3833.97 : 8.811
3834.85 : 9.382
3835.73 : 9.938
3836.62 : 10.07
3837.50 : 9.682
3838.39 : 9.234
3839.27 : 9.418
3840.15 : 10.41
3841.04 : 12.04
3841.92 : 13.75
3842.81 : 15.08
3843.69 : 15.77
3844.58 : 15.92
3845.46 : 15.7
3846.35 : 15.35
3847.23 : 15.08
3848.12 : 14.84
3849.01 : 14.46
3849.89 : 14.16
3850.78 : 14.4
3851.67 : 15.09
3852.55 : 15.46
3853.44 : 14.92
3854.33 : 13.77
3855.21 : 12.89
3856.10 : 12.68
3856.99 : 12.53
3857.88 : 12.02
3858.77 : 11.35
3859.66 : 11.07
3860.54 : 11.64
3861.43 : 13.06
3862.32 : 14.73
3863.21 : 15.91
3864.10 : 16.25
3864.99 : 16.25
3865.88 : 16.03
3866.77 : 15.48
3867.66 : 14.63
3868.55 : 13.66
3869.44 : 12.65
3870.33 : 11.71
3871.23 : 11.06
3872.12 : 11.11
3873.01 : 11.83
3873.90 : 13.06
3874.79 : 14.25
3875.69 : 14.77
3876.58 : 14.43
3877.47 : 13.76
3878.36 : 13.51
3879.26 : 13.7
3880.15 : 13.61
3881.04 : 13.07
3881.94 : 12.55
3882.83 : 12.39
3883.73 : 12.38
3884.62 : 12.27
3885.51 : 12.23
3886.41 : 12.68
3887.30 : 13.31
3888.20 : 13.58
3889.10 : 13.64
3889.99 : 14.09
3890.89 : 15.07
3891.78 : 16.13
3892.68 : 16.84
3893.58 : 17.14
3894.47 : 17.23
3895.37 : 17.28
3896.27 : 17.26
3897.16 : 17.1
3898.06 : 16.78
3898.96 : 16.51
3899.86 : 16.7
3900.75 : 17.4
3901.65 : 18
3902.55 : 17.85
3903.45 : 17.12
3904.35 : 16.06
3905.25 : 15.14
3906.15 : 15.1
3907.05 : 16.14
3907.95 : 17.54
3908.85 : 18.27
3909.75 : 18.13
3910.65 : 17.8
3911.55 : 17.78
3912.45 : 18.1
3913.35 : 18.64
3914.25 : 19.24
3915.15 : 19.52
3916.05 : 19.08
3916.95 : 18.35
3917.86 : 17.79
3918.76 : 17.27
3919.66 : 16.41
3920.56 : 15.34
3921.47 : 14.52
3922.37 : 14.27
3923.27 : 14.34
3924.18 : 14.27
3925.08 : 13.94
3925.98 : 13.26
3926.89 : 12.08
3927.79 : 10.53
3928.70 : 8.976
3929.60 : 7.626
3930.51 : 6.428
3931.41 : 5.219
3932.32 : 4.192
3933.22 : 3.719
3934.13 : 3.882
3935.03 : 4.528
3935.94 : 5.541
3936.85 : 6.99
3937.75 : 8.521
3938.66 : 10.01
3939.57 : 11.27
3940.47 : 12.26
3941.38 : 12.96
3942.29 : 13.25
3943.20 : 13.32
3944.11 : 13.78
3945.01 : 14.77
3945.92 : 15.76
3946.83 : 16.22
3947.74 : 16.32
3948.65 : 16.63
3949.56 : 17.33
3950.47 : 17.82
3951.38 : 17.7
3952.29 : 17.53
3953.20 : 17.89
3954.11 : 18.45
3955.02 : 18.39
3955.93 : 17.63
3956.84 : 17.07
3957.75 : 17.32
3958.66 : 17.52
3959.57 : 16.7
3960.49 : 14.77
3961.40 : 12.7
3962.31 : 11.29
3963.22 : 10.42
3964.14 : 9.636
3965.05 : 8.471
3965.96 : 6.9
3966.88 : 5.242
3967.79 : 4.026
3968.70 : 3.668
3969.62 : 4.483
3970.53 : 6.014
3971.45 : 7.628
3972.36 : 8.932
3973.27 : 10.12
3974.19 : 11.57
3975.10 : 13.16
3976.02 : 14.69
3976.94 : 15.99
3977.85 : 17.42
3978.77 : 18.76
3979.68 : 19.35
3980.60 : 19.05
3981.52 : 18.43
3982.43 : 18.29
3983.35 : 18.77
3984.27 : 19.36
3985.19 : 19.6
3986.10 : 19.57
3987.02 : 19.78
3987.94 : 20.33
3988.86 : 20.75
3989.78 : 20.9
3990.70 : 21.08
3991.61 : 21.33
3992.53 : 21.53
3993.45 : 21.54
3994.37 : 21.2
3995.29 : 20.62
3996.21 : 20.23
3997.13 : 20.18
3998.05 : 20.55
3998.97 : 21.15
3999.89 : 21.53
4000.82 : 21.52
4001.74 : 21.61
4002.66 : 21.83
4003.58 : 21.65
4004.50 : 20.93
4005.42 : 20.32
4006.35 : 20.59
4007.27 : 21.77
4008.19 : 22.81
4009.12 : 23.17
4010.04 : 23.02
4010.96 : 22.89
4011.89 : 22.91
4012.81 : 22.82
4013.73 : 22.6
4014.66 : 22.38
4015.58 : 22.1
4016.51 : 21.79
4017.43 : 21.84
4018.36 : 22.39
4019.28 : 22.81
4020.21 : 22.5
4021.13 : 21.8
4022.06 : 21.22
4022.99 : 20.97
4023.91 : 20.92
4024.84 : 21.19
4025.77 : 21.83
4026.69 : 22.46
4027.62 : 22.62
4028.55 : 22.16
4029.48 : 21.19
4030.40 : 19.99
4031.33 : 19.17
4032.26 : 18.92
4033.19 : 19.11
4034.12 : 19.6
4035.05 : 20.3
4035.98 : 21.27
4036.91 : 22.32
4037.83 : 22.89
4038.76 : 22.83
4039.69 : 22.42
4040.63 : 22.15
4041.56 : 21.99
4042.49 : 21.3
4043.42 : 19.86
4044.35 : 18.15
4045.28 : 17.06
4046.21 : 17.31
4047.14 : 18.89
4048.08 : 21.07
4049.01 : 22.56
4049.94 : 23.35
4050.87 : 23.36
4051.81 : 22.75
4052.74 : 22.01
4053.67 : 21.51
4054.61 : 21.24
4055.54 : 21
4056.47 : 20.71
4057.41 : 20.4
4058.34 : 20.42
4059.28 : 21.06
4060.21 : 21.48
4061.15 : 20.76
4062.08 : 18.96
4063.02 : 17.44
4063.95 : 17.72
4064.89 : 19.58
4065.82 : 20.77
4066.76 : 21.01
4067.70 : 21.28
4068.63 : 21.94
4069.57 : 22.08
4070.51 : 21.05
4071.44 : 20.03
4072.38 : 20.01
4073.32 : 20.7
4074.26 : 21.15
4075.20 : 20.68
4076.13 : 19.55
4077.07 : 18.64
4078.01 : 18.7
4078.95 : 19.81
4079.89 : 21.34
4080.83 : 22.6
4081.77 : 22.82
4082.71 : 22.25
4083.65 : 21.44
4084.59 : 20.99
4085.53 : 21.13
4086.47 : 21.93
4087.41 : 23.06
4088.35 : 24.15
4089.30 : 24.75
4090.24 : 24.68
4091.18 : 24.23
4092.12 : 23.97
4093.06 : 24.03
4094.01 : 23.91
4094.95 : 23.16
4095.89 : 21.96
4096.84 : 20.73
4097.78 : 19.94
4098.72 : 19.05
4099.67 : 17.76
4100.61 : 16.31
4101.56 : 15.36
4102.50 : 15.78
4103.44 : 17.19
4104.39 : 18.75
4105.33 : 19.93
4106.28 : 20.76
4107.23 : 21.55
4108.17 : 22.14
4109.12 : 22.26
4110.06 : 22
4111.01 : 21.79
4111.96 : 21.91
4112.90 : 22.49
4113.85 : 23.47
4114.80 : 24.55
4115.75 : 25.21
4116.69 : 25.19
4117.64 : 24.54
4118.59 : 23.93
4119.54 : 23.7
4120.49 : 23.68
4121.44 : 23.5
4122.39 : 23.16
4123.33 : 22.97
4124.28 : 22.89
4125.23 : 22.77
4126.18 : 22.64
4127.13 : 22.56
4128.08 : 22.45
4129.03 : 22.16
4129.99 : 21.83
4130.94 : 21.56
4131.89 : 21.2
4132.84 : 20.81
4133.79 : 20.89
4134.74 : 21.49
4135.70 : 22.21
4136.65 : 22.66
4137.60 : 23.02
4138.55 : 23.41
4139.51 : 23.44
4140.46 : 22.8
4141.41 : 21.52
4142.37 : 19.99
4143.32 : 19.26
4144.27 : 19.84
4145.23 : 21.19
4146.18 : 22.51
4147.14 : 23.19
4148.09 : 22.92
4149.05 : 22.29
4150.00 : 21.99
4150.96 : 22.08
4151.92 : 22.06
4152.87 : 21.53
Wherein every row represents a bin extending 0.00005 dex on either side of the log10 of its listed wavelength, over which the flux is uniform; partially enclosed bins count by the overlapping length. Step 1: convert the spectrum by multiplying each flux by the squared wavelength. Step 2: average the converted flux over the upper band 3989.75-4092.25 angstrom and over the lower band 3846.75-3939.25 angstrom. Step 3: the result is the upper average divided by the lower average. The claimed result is 1.65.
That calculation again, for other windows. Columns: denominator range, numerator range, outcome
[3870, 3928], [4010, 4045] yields 1.50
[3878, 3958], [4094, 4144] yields 1.66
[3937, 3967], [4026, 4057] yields 1.55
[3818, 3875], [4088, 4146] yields 2.00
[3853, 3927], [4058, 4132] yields 1.59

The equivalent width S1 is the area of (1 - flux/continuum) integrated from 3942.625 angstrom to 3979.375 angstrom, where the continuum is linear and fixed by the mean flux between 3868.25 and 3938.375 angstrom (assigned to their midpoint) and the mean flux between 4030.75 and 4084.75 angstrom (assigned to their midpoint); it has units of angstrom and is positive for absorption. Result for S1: 6.70 angstrom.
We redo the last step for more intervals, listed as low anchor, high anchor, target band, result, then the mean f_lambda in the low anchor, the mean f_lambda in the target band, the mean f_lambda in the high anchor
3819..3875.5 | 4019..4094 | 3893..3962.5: 4.9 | 12.5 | 14.7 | 21.2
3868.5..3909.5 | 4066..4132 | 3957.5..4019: 2.1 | 14.8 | 17.6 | 21.7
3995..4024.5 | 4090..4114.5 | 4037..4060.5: 0.3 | 21.7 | 21.1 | 21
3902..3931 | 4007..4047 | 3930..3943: 6.8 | 15.5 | 7.88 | 21.4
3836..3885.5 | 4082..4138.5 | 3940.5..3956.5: 0.3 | 13.4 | 16.1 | 22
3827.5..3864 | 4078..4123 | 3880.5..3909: -2.3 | 12.4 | 15.4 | 21.9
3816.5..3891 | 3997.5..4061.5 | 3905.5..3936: 4.5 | 12.8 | 13.6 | 21.4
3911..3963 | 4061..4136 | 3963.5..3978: 6.0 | 13.8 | 9.09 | 21.5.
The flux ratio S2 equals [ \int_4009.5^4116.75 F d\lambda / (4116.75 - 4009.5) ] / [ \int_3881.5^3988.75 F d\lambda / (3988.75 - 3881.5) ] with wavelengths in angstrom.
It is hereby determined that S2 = 1.49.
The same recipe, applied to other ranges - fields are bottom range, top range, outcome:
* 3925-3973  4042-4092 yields 1.84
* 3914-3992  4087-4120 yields 1.58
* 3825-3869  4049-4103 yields 1.67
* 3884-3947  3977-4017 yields 1.48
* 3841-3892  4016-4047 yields 1.53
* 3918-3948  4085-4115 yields 1.89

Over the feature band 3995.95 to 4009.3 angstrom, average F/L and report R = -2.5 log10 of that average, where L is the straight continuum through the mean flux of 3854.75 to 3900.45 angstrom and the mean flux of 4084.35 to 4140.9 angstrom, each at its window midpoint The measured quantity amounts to -0.164 mag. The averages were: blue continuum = 14.1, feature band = 21.3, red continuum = 22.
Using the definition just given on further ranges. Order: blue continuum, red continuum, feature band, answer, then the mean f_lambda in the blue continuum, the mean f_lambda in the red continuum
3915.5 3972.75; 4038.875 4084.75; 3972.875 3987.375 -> -0.15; 12.2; 20.7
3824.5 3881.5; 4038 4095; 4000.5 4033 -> -0.13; 12.7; 21.3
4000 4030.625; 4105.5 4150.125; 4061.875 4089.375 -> 0.07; 21.9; 22.4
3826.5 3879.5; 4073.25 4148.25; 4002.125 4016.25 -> -0.21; 12.8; 21.8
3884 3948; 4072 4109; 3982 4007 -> -0.20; 14.1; 21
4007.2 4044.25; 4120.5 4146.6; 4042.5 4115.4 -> 0.05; 21.7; 22.1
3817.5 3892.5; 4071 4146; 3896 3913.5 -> -0.18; 12.8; 21.7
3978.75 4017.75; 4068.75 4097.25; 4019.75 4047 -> 0.03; 21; 21.9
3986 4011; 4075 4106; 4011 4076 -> 0.00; 21.2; 20.9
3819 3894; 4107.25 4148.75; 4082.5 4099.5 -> -0.06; 12.9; 22.5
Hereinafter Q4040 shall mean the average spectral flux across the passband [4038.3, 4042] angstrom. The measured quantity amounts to 22.3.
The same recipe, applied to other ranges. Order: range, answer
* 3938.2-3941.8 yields 11.6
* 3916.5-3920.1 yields 17.4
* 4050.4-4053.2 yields 22.7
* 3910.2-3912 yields 17.8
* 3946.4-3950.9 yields 16.9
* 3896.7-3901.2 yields 16.9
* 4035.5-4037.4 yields 21.9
